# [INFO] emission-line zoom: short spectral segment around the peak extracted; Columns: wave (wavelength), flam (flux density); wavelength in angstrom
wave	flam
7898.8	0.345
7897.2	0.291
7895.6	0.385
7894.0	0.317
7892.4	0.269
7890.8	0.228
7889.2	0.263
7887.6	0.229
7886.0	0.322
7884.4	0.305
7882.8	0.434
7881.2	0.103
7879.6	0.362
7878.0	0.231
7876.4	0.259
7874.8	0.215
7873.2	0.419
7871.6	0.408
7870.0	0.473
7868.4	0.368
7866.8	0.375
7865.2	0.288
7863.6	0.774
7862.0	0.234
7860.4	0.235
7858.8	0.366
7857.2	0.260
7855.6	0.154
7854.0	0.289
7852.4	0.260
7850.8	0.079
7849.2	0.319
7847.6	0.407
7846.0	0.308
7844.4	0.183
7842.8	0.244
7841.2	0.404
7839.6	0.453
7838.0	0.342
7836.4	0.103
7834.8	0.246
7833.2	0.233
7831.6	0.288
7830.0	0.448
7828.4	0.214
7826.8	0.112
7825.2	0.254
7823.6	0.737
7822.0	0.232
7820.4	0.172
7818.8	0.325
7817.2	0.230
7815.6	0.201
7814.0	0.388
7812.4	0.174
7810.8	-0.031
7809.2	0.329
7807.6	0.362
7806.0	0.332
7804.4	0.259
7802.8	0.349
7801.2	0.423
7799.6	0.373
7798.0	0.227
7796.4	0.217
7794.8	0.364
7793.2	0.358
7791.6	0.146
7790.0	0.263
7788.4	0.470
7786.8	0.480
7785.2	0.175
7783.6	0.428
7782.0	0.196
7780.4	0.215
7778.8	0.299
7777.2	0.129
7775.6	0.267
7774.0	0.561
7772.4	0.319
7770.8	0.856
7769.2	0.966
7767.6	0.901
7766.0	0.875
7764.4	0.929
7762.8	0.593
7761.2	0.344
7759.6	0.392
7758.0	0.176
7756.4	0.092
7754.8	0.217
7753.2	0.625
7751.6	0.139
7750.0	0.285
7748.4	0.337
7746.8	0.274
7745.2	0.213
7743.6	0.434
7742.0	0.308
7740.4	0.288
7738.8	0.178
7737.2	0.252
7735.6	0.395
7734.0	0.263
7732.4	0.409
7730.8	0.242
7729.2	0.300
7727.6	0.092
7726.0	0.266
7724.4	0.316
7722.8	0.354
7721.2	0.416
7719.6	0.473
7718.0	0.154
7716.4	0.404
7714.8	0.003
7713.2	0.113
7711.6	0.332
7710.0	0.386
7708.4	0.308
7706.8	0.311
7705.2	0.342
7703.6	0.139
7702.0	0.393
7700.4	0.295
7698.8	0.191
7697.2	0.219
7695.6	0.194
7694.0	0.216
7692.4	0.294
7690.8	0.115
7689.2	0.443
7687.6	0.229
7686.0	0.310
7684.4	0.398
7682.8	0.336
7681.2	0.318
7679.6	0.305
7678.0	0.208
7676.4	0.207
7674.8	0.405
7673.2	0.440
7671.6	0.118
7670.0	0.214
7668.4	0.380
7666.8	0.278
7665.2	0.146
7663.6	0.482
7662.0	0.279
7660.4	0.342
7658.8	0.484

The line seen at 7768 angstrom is H-gamma 4340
